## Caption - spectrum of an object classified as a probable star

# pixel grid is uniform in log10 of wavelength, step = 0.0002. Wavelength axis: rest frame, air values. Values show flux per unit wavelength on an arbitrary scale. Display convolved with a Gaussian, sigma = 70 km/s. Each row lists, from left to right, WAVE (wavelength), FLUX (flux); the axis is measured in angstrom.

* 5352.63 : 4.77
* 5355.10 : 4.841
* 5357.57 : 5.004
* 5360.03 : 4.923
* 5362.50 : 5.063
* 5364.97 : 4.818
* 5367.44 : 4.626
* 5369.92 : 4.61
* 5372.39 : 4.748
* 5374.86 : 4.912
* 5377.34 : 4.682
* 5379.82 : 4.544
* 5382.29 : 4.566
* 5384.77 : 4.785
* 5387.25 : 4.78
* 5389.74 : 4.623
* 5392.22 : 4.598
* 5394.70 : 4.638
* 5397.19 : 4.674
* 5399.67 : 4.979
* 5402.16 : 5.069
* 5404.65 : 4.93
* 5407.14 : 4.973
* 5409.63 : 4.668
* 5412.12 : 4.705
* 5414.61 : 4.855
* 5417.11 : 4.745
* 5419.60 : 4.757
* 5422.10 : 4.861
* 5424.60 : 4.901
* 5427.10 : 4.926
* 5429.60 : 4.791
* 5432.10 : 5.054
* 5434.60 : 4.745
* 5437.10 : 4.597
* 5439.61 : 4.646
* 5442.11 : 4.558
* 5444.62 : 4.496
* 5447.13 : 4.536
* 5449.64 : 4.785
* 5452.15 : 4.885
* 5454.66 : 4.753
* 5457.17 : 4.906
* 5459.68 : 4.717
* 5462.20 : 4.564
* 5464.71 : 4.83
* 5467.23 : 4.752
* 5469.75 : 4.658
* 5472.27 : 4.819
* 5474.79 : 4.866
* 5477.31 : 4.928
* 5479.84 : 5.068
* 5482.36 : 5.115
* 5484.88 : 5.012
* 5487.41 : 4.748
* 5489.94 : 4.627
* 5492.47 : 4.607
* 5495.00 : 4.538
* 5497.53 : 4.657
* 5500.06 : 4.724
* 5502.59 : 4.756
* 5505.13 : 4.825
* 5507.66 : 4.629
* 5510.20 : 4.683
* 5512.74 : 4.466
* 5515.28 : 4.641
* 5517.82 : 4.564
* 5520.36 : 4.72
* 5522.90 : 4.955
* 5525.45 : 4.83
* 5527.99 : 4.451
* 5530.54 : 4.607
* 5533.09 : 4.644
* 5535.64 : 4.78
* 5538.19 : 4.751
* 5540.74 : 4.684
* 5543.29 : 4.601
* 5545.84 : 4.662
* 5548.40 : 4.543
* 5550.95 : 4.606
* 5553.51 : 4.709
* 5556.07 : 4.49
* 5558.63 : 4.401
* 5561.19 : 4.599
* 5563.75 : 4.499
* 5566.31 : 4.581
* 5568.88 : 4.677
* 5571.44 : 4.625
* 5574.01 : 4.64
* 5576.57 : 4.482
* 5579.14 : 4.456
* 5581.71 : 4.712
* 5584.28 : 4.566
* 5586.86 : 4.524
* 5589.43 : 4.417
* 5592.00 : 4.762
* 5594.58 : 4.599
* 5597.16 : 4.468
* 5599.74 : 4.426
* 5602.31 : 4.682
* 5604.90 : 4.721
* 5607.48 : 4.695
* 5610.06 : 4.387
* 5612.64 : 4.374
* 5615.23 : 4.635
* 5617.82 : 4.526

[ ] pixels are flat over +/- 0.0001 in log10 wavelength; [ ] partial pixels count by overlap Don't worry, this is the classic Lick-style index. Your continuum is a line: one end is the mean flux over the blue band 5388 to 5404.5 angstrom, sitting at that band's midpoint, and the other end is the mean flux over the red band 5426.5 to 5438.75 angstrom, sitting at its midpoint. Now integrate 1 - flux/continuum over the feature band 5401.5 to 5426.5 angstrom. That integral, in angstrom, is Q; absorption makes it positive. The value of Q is -0.3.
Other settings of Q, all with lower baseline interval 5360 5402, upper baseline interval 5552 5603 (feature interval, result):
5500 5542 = -0.7 angstrom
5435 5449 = 0.3 angstrom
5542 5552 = 0.0 angstrom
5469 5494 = -1.0 angstrom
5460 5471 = -0.1 angstrom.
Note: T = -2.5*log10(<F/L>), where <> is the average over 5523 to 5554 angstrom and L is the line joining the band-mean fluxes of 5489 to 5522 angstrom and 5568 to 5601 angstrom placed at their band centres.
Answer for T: -0.011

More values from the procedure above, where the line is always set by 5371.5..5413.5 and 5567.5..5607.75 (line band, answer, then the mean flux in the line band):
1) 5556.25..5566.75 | 0.023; 4.51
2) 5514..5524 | -0.016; 4.72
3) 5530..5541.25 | -0.015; 4.7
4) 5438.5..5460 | 0.002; 4.7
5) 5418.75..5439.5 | -0.021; 4.82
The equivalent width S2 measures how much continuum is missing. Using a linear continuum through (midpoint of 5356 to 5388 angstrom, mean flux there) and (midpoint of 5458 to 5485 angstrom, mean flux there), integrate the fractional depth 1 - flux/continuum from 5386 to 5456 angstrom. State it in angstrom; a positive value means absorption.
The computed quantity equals 0.58 angstrom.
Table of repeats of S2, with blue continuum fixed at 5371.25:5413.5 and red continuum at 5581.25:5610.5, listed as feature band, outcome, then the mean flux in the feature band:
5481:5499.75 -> -0.3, 4.76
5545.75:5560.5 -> 0.2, 4.56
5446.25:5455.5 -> -0.1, 4.75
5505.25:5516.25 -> 0.1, 4.63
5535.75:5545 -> -0.1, 4.69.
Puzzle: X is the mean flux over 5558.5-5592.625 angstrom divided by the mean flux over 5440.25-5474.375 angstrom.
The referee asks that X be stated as 1.0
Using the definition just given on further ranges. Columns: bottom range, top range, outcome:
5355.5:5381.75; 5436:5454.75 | 0.97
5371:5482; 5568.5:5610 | 0.96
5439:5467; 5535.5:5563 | 0.98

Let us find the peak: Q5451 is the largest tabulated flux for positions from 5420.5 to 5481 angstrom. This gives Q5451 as 5.068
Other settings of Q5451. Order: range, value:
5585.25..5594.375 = 4.762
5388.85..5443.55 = 5.069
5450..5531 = 5.115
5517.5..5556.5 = 4.955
